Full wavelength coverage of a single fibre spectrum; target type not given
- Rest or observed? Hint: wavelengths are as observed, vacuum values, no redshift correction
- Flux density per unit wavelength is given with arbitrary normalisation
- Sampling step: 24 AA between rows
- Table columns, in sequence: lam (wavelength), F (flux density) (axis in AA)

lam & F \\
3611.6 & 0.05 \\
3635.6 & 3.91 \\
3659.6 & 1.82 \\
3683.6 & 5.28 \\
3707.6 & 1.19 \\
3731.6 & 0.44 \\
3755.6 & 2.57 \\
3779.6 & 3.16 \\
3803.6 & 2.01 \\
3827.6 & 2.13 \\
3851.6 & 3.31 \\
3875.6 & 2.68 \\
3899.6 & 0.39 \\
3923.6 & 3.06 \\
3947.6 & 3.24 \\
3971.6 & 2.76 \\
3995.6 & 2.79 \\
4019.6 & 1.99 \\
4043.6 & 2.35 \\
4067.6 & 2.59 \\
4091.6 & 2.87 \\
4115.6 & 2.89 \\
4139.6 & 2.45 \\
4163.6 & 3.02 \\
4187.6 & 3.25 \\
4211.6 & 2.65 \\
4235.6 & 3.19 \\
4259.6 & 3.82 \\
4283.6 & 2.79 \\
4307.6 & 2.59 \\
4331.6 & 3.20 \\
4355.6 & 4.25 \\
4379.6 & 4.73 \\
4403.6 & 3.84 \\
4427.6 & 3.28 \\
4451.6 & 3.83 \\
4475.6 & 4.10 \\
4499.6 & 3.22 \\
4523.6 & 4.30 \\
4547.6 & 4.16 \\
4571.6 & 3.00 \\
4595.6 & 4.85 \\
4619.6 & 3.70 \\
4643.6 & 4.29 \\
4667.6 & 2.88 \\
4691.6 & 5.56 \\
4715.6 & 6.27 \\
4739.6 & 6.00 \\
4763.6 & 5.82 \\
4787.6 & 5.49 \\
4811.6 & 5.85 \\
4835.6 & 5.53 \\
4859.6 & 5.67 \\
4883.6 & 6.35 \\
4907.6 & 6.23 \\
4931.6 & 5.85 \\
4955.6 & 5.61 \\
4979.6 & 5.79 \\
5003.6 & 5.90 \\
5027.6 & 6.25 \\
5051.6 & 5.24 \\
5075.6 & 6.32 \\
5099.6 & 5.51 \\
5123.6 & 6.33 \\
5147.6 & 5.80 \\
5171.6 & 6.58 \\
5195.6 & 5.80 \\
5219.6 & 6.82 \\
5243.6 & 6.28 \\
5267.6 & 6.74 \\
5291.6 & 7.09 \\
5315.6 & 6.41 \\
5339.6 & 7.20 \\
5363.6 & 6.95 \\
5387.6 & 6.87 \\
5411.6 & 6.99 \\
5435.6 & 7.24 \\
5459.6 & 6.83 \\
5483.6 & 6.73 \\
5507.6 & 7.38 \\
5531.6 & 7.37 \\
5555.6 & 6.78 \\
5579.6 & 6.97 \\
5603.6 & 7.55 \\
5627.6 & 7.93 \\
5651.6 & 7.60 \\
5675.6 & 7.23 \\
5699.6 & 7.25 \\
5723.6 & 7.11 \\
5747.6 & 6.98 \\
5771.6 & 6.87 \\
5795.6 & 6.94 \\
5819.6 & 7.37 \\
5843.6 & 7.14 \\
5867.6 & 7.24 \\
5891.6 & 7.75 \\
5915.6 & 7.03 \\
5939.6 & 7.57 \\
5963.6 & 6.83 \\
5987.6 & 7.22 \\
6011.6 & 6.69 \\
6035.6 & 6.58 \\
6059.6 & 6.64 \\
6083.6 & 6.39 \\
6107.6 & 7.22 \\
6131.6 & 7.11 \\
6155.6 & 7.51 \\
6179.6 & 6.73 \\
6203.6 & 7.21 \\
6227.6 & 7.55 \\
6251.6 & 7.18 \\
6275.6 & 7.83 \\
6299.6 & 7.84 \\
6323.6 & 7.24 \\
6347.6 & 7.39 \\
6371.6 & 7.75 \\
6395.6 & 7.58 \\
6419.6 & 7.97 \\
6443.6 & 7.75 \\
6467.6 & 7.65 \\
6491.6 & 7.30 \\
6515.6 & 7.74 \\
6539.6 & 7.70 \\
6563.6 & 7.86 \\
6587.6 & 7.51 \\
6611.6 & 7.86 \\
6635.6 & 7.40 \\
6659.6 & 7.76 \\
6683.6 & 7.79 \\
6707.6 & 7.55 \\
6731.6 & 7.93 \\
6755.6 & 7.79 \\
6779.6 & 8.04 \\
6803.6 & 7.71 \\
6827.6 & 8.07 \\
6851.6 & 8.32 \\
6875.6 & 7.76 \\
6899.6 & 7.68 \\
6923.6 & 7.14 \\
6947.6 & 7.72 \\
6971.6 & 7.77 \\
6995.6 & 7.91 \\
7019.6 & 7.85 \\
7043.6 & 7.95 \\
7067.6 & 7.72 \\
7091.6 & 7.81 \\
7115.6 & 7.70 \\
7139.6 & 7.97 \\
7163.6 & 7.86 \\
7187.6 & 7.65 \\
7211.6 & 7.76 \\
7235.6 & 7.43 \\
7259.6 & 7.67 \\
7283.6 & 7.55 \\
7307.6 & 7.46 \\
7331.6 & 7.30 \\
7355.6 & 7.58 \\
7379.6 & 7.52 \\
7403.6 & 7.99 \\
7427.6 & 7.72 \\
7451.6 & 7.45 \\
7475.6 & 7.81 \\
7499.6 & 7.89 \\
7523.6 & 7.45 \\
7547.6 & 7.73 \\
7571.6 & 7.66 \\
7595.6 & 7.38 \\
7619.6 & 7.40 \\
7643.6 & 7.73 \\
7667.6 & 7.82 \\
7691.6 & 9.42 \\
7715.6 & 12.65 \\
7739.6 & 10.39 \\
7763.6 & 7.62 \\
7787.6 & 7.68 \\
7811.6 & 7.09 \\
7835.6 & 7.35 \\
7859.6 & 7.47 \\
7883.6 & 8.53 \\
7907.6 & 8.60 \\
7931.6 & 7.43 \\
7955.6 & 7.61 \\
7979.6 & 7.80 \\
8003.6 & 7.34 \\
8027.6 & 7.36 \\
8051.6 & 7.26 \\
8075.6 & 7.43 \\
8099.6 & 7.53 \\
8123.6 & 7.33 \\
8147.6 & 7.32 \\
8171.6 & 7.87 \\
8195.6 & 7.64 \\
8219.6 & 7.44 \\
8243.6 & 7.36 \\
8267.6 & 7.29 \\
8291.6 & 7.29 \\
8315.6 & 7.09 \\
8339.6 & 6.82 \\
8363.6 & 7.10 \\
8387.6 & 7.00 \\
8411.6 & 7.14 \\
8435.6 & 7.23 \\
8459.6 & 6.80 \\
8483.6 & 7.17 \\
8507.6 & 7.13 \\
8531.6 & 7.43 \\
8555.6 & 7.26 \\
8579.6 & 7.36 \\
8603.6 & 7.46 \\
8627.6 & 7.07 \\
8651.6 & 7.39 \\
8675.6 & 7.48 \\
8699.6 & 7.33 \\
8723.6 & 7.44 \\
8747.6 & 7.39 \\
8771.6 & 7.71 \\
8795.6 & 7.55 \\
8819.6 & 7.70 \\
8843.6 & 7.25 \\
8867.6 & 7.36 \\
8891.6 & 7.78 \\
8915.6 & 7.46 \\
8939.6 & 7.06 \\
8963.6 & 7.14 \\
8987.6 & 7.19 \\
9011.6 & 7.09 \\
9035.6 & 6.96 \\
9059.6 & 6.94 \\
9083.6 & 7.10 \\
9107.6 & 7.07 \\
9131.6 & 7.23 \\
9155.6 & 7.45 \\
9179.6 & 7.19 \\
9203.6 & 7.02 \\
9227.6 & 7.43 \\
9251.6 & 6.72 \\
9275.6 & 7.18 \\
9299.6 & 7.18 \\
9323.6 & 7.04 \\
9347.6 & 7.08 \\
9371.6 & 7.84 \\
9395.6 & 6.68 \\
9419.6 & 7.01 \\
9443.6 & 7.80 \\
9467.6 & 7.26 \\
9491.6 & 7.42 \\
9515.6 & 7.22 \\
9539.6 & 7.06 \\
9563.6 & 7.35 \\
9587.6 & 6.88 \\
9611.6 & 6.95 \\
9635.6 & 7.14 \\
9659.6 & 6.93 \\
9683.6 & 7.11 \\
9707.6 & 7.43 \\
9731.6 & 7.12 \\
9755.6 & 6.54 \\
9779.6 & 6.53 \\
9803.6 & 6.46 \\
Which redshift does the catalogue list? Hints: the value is 0.17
